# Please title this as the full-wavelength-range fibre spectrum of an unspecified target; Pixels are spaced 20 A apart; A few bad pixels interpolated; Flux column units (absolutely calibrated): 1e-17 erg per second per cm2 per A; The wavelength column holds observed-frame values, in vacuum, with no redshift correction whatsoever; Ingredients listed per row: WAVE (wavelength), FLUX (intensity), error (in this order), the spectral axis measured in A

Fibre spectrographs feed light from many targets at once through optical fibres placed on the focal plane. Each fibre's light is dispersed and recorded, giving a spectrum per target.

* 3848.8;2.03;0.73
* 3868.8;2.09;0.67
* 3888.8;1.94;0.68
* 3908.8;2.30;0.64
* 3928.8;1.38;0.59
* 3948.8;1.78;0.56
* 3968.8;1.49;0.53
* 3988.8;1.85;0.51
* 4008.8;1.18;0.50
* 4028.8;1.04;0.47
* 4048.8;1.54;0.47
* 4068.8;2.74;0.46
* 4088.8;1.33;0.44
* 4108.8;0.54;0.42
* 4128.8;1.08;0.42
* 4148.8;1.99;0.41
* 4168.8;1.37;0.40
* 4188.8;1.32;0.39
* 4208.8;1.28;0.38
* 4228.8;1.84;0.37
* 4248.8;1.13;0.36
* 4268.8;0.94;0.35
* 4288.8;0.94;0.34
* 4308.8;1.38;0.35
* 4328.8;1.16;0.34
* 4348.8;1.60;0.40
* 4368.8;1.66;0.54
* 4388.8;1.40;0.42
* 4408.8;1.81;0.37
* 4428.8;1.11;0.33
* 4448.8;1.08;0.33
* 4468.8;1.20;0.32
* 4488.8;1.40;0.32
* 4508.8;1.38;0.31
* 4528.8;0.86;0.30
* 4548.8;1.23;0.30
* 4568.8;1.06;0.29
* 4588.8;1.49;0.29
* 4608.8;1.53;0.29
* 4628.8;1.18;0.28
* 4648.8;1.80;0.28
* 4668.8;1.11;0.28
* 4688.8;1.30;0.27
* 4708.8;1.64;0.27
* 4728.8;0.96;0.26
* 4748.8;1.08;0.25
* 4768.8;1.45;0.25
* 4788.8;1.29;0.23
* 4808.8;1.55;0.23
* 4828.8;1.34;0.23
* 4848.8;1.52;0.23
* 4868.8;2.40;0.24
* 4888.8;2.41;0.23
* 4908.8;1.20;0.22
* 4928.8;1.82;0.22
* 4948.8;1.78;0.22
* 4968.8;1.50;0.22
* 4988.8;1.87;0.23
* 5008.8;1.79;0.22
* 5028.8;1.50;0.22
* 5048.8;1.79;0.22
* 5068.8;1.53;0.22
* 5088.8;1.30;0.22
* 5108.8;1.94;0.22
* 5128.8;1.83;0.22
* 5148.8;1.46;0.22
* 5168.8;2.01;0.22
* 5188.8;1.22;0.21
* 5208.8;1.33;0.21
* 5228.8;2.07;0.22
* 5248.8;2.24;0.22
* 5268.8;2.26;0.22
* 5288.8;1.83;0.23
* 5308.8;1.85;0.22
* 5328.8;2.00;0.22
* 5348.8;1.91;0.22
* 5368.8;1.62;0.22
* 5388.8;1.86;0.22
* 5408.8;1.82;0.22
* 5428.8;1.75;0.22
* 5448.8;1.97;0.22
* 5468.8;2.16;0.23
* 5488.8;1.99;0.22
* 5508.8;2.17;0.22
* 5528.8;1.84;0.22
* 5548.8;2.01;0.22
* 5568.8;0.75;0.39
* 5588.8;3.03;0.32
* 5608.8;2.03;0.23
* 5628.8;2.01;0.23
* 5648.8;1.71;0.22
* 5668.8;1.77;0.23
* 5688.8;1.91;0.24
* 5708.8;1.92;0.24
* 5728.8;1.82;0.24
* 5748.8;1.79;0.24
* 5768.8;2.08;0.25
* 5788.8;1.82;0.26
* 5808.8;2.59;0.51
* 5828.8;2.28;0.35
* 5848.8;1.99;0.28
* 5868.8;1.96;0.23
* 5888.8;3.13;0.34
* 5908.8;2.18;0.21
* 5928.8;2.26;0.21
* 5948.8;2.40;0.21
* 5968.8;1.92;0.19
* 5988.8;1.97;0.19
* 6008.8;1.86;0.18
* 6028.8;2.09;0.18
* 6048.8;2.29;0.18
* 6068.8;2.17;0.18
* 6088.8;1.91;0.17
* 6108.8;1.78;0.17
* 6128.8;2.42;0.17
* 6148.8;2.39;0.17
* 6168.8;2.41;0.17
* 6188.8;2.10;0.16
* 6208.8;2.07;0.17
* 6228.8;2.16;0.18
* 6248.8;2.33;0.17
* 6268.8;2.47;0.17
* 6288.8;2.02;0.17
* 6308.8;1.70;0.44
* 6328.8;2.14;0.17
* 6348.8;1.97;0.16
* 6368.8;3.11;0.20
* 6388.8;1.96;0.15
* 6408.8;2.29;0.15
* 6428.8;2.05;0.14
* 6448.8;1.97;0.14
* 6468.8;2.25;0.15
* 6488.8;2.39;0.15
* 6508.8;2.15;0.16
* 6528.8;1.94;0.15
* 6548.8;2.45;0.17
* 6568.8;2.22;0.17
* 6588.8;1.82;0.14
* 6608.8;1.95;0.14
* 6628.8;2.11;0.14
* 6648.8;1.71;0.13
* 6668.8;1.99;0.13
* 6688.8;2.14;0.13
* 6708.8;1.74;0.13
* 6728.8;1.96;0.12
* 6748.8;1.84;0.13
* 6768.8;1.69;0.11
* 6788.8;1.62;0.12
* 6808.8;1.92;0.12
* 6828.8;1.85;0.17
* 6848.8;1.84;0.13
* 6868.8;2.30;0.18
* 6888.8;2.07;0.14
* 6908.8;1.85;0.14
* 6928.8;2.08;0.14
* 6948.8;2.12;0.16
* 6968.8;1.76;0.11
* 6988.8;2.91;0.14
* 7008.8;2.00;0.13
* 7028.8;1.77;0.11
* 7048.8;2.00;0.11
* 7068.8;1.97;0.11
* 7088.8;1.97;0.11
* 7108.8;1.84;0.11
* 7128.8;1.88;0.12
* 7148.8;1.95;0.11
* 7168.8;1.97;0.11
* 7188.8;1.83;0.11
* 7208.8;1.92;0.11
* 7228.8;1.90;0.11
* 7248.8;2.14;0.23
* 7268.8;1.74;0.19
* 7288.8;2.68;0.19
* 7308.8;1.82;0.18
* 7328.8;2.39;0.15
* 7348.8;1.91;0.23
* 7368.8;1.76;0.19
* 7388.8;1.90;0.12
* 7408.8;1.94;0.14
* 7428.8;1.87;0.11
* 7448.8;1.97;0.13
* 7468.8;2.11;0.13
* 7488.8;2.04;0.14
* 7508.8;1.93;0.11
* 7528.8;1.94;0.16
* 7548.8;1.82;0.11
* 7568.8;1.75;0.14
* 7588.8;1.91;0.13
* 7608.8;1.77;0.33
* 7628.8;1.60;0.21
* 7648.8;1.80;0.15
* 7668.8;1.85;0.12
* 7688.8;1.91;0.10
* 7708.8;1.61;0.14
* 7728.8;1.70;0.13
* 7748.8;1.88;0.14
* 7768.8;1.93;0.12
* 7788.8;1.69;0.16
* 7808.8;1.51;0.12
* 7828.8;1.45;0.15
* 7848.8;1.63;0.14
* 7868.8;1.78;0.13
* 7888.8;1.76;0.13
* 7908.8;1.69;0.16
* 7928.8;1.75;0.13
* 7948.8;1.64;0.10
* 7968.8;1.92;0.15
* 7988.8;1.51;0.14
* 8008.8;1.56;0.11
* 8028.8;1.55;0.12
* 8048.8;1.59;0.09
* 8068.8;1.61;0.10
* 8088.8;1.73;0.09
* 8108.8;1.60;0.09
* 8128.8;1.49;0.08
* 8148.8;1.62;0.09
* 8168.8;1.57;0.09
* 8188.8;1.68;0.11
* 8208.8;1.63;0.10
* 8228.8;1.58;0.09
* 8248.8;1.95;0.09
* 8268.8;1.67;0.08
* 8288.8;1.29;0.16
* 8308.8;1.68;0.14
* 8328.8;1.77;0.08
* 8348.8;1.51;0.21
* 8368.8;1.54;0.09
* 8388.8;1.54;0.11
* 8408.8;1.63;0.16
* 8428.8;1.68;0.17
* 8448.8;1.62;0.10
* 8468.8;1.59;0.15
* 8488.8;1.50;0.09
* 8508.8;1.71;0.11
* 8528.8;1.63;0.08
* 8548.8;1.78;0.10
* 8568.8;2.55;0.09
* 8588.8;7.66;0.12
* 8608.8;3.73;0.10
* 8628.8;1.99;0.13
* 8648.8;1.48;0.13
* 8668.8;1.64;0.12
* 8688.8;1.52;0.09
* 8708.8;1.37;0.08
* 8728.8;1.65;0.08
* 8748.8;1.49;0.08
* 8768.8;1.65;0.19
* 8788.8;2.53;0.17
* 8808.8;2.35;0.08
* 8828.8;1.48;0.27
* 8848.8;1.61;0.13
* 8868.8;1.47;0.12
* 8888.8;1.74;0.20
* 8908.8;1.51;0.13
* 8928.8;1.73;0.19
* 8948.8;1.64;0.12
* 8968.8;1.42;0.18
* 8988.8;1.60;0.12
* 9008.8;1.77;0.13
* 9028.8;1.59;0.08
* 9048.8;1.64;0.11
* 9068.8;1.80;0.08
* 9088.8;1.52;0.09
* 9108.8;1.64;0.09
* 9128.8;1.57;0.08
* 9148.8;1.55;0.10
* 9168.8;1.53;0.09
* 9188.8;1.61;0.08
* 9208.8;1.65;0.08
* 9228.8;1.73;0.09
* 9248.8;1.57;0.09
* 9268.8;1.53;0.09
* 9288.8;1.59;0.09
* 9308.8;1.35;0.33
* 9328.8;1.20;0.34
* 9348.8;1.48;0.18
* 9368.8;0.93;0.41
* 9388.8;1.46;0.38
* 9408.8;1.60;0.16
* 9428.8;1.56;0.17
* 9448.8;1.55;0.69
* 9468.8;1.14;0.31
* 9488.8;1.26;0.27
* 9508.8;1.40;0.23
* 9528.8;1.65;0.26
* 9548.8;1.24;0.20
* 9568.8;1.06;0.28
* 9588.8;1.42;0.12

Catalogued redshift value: 0.308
